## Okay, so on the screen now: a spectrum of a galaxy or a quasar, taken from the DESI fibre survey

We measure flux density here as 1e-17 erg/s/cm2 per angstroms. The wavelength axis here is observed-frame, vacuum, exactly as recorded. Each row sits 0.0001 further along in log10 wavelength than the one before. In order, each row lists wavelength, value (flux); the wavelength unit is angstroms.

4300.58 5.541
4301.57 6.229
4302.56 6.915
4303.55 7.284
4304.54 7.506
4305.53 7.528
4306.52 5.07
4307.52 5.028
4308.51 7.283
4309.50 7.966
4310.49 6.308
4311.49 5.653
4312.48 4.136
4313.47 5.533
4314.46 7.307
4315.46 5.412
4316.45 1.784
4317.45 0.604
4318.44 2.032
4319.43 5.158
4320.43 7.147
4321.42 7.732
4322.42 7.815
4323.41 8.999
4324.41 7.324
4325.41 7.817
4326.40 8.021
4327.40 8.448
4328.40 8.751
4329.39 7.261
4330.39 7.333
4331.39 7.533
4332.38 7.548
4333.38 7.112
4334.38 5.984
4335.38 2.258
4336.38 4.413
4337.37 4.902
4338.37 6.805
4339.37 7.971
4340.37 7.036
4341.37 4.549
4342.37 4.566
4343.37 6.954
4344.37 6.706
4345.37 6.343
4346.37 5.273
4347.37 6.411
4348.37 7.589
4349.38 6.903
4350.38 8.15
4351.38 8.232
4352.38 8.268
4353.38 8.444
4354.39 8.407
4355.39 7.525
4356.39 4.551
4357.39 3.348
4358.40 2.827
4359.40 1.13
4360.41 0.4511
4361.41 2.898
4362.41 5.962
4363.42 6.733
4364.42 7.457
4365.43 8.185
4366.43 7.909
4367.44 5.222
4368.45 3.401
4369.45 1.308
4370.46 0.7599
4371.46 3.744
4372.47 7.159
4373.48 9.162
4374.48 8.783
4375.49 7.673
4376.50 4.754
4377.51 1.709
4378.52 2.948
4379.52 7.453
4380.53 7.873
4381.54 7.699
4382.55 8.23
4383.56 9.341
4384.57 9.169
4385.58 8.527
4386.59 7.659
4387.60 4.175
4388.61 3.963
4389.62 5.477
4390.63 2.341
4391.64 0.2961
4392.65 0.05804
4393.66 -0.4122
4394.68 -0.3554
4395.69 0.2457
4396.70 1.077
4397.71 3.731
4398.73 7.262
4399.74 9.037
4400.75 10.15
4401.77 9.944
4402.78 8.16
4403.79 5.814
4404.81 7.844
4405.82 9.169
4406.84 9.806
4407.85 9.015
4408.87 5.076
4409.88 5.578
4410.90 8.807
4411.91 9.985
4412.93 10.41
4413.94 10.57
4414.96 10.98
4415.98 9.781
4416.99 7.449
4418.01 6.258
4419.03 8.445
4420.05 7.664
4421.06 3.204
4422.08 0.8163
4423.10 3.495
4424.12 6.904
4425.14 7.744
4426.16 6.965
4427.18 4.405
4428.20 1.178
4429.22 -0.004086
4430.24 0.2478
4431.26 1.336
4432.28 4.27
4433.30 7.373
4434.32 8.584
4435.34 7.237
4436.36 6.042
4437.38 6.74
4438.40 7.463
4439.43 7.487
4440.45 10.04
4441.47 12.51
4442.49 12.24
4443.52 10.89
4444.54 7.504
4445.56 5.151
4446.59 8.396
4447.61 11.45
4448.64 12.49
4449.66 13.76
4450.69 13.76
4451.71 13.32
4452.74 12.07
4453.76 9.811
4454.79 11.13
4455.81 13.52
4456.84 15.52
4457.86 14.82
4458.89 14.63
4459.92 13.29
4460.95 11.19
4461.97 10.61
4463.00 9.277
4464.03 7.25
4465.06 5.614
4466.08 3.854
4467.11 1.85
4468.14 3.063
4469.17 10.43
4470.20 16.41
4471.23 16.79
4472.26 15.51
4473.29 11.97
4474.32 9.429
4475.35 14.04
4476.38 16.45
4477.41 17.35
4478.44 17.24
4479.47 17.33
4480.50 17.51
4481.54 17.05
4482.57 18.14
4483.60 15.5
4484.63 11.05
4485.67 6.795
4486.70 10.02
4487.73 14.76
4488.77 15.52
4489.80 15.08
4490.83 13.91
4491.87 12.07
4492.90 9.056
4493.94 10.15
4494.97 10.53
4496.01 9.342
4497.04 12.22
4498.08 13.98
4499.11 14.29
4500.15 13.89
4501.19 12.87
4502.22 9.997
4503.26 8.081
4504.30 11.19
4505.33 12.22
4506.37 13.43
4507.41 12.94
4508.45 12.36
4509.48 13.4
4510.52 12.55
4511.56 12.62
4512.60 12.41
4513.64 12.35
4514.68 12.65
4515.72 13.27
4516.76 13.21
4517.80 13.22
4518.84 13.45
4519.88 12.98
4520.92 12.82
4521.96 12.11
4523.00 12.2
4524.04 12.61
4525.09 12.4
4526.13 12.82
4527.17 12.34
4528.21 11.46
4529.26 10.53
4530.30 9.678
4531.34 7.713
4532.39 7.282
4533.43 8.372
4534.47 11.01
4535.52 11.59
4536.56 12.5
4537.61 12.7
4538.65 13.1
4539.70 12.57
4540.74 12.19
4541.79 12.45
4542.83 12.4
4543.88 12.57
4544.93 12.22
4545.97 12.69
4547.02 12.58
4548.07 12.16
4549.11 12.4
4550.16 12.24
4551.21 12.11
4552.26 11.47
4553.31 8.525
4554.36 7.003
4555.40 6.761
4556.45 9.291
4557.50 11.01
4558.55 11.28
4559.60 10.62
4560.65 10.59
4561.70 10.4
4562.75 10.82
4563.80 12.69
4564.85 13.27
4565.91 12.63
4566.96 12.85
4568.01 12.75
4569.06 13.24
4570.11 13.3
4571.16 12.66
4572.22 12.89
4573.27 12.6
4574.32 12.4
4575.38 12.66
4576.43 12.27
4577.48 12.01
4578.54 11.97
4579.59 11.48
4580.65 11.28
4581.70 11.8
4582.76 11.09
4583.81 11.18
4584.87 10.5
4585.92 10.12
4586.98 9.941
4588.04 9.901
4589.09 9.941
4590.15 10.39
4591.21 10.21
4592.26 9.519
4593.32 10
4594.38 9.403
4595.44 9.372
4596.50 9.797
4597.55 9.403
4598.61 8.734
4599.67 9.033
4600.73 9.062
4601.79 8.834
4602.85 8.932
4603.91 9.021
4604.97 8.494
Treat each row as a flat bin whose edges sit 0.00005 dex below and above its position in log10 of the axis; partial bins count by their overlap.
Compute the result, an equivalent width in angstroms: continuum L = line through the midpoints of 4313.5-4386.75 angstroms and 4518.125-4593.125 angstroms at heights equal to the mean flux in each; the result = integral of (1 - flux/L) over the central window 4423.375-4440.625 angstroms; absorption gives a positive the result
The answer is 6.0 angstroms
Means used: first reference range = 6.14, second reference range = 11.5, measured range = 5.42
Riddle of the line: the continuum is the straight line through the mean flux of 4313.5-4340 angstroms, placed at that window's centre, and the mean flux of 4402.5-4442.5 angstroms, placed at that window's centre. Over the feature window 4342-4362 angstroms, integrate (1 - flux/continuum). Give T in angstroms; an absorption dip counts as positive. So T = 2.1 angstroms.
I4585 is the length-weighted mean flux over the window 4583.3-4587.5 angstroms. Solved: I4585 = 10.4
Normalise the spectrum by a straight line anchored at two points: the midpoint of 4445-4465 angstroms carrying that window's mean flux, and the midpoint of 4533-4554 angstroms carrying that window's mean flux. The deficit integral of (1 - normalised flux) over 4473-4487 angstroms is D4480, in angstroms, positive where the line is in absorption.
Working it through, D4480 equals -3.3 angstroms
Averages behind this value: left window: 11.5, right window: 11.9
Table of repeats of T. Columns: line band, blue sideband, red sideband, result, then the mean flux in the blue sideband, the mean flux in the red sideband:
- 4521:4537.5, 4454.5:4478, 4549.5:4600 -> 0.2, 11.5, 11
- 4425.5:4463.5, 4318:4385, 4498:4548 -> 1.7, 6.23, 12.1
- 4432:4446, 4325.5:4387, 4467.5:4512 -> 3.0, 6.23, 13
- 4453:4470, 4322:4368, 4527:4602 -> -2.0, 6.39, 11.1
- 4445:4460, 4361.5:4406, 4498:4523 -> -4.4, 5.56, 12.6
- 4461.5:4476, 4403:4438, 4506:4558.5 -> -1.7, 6.46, 11.7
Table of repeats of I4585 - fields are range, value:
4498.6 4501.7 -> 13.7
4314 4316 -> 6.23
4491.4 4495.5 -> 10.4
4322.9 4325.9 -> 8.04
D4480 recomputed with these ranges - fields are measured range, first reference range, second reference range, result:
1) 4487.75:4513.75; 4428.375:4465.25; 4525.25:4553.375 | -4.2 angstroms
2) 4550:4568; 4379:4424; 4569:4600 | -0.9 angstroms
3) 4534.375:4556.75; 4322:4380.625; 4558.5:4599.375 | -2.3 angstroms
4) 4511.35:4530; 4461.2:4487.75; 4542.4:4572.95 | -1.1 angstroms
